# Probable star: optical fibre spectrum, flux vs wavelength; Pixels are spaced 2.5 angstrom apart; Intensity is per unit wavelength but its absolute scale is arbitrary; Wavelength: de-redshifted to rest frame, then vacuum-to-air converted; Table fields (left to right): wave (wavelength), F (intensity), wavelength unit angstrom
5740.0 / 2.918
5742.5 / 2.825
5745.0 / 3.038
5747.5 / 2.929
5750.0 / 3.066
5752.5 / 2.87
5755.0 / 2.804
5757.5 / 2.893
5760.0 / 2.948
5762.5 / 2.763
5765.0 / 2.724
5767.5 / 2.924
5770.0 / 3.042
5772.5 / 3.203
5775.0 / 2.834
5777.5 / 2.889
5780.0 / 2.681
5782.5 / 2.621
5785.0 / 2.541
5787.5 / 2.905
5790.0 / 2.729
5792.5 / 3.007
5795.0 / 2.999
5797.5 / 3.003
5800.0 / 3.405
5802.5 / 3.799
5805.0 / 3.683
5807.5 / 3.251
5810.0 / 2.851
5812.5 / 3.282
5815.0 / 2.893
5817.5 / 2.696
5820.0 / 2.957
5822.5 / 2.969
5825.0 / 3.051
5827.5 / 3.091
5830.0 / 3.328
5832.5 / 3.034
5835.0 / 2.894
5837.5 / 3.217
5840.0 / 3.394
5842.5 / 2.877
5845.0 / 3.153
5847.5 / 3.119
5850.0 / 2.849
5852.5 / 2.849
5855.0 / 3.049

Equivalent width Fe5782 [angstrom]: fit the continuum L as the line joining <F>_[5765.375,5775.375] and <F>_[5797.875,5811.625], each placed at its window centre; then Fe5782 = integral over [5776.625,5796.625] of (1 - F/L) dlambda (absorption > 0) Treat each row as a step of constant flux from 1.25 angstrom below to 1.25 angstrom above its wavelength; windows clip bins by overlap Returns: 2.3 angstrom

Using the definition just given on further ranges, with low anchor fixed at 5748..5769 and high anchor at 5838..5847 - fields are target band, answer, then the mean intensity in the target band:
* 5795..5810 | -1.62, 3.34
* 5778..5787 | 0.89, 2.66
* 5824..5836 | 0.08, 3.08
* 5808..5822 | 0.47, 2.95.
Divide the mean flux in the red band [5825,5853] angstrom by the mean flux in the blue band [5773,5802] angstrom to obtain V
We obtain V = 1.1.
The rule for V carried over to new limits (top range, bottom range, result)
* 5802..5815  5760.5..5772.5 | 1.14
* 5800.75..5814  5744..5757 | 1.15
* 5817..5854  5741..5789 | 1.06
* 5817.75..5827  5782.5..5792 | 1.09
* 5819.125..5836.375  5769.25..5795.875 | 1.07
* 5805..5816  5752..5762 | 1.09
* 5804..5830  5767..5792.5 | 1.08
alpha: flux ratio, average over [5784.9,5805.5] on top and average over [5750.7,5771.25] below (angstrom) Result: 1.1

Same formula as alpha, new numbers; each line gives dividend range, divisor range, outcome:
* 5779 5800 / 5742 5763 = 0.98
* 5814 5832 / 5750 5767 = 1.05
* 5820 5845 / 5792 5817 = 0.96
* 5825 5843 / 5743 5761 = 1.07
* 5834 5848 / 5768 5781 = 1.06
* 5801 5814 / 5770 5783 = 1.17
